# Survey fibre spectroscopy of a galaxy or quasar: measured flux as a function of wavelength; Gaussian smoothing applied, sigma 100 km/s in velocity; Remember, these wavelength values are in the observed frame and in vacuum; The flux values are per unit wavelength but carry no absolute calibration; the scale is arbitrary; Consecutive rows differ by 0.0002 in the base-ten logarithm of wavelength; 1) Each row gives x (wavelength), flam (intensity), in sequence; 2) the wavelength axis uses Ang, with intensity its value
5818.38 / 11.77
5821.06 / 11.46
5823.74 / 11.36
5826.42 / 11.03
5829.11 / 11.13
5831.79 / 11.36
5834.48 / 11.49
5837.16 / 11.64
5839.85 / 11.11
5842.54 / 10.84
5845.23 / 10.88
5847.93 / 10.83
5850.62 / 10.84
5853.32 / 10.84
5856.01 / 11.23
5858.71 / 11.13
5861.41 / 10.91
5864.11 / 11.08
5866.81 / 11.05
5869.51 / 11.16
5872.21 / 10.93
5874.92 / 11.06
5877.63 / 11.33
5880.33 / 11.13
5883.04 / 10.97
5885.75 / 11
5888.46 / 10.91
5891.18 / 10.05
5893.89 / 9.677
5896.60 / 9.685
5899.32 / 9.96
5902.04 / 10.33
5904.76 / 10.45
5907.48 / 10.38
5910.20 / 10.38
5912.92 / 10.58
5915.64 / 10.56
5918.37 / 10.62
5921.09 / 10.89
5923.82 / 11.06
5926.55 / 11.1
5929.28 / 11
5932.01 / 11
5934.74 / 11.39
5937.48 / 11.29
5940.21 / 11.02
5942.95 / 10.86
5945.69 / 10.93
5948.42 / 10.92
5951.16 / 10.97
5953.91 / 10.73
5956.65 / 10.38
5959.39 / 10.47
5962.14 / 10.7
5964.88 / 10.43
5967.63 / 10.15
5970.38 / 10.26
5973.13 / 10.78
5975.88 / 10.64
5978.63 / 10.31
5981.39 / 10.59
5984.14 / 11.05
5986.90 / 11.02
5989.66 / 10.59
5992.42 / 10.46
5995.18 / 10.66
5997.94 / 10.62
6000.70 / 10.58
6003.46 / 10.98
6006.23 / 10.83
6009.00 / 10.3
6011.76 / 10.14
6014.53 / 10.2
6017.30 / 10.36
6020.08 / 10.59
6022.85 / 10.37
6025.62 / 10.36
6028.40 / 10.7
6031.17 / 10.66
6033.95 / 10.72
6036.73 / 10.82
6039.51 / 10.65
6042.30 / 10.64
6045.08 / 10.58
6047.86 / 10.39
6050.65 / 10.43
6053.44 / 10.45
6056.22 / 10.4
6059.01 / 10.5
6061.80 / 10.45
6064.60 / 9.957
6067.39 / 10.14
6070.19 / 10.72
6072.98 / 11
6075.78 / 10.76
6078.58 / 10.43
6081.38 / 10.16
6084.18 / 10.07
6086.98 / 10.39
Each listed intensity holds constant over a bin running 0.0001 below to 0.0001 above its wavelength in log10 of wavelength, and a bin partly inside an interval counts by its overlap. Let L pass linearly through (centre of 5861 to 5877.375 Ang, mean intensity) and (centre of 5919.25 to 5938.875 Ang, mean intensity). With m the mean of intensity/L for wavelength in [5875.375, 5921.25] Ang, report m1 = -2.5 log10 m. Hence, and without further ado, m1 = 0.06 mag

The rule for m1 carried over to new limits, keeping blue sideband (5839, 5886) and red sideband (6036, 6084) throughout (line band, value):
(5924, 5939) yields -0.03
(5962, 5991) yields 0.01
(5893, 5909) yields 0.08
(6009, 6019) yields 0.04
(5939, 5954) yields -0.01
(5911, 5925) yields 0.01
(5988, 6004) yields 0.00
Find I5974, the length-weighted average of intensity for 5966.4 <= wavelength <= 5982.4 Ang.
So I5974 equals 10.5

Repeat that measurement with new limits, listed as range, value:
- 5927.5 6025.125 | 10.7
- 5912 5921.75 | 10.7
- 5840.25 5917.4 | 10.7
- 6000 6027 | 10.5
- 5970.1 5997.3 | 10.7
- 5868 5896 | 10.8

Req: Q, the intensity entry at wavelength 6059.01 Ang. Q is 10.5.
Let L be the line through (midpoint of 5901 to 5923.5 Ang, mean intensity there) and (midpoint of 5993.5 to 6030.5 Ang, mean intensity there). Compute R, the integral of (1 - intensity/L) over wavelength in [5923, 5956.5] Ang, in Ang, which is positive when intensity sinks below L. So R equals -1.44 Ang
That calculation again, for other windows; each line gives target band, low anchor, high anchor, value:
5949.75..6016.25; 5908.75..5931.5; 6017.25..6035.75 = 0.5 Ang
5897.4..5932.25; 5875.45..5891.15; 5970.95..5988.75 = 0.9 Ang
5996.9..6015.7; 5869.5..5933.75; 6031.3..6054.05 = 0.2 Ang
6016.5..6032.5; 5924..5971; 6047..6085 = 0.1 Ang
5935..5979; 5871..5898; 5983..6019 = -0.3 Ang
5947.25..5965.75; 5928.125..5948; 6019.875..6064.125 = 0.5 Ang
